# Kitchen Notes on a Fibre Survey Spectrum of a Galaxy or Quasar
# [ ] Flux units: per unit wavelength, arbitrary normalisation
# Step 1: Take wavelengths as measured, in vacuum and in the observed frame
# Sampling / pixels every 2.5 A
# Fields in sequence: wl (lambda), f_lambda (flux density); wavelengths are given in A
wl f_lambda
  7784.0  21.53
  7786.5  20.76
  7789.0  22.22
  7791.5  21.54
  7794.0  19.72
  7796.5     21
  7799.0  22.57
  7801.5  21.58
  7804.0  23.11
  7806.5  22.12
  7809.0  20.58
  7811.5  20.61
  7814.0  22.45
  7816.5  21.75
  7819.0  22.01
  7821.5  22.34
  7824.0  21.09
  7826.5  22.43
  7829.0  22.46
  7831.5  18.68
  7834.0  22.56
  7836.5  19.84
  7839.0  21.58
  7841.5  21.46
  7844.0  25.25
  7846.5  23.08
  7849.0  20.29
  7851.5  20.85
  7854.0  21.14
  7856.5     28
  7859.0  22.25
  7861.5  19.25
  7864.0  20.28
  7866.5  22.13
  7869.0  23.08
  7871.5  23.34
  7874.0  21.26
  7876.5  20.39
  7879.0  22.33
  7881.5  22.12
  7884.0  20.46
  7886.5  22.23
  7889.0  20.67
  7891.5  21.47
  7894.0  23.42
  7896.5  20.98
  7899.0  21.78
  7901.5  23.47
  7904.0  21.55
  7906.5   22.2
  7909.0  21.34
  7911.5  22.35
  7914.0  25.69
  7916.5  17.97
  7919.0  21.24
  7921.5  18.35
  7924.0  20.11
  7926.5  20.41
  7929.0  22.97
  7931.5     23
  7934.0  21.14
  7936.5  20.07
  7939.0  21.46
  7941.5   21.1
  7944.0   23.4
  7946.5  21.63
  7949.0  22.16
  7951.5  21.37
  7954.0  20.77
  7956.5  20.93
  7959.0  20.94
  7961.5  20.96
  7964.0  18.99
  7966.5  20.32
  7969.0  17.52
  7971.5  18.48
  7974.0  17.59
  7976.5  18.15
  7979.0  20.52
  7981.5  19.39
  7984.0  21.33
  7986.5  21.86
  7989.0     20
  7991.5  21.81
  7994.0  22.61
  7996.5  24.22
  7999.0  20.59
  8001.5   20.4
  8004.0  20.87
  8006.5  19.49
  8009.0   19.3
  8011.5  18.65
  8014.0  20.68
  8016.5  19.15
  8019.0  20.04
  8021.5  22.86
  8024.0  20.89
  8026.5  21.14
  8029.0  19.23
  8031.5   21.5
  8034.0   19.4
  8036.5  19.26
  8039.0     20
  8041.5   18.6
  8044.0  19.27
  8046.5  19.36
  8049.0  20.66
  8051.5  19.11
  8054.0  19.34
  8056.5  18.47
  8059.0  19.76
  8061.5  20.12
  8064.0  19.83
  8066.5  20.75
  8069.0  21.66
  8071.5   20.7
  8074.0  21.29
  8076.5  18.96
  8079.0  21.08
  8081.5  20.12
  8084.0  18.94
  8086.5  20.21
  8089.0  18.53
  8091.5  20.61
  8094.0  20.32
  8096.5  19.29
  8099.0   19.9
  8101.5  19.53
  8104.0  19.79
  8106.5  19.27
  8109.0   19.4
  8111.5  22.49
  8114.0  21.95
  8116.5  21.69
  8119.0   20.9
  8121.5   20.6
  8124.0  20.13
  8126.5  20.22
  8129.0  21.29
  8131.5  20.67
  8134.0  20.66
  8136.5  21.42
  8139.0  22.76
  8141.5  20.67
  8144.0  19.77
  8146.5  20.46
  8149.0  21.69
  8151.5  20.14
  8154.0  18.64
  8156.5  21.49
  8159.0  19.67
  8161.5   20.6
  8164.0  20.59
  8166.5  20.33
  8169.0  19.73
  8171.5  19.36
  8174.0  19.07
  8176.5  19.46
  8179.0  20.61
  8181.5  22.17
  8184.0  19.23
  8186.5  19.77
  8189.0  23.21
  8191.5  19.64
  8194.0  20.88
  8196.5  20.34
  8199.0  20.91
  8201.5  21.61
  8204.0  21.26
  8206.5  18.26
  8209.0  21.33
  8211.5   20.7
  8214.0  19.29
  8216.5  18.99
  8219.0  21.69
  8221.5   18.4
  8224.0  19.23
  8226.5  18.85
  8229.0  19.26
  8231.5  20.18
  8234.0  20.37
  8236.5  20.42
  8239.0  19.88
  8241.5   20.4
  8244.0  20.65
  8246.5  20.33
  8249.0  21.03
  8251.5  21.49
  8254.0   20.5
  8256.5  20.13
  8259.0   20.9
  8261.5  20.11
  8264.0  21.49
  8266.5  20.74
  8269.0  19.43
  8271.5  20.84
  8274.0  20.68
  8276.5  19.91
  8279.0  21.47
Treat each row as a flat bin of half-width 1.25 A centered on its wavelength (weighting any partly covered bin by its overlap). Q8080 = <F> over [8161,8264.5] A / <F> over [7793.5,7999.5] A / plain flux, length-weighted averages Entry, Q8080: 0.9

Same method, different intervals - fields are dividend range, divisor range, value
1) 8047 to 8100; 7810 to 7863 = 0.91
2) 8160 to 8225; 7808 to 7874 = 0.93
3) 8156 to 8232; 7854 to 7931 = 0.93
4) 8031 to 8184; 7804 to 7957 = 0.93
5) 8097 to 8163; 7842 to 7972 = 0.96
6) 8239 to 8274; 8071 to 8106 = 1.03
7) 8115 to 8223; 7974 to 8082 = 1.01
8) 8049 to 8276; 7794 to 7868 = 0.93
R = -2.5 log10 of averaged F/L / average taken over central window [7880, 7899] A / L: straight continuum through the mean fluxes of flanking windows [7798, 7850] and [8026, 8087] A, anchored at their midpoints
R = -0.02 mag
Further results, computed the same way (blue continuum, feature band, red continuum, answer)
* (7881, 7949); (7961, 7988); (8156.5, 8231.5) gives 0.09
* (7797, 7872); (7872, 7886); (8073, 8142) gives 0.01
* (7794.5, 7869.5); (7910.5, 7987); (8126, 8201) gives 0.03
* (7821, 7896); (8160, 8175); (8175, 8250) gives 0.03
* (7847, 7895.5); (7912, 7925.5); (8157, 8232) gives 0.04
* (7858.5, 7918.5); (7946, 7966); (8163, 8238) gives 0.02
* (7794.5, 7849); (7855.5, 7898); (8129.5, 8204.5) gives -0.02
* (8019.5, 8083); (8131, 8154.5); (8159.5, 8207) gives -0.02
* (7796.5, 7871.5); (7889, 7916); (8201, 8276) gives -0.03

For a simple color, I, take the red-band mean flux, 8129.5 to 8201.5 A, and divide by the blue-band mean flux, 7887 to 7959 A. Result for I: 0.95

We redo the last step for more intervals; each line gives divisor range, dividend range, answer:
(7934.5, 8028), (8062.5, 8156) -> 0.99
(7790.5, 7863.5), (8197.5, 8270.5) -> 0.93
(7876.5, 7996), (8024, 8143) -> 0.96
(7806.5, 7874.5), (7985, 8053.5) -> 0.93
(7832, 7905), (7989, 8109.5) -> 0.92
